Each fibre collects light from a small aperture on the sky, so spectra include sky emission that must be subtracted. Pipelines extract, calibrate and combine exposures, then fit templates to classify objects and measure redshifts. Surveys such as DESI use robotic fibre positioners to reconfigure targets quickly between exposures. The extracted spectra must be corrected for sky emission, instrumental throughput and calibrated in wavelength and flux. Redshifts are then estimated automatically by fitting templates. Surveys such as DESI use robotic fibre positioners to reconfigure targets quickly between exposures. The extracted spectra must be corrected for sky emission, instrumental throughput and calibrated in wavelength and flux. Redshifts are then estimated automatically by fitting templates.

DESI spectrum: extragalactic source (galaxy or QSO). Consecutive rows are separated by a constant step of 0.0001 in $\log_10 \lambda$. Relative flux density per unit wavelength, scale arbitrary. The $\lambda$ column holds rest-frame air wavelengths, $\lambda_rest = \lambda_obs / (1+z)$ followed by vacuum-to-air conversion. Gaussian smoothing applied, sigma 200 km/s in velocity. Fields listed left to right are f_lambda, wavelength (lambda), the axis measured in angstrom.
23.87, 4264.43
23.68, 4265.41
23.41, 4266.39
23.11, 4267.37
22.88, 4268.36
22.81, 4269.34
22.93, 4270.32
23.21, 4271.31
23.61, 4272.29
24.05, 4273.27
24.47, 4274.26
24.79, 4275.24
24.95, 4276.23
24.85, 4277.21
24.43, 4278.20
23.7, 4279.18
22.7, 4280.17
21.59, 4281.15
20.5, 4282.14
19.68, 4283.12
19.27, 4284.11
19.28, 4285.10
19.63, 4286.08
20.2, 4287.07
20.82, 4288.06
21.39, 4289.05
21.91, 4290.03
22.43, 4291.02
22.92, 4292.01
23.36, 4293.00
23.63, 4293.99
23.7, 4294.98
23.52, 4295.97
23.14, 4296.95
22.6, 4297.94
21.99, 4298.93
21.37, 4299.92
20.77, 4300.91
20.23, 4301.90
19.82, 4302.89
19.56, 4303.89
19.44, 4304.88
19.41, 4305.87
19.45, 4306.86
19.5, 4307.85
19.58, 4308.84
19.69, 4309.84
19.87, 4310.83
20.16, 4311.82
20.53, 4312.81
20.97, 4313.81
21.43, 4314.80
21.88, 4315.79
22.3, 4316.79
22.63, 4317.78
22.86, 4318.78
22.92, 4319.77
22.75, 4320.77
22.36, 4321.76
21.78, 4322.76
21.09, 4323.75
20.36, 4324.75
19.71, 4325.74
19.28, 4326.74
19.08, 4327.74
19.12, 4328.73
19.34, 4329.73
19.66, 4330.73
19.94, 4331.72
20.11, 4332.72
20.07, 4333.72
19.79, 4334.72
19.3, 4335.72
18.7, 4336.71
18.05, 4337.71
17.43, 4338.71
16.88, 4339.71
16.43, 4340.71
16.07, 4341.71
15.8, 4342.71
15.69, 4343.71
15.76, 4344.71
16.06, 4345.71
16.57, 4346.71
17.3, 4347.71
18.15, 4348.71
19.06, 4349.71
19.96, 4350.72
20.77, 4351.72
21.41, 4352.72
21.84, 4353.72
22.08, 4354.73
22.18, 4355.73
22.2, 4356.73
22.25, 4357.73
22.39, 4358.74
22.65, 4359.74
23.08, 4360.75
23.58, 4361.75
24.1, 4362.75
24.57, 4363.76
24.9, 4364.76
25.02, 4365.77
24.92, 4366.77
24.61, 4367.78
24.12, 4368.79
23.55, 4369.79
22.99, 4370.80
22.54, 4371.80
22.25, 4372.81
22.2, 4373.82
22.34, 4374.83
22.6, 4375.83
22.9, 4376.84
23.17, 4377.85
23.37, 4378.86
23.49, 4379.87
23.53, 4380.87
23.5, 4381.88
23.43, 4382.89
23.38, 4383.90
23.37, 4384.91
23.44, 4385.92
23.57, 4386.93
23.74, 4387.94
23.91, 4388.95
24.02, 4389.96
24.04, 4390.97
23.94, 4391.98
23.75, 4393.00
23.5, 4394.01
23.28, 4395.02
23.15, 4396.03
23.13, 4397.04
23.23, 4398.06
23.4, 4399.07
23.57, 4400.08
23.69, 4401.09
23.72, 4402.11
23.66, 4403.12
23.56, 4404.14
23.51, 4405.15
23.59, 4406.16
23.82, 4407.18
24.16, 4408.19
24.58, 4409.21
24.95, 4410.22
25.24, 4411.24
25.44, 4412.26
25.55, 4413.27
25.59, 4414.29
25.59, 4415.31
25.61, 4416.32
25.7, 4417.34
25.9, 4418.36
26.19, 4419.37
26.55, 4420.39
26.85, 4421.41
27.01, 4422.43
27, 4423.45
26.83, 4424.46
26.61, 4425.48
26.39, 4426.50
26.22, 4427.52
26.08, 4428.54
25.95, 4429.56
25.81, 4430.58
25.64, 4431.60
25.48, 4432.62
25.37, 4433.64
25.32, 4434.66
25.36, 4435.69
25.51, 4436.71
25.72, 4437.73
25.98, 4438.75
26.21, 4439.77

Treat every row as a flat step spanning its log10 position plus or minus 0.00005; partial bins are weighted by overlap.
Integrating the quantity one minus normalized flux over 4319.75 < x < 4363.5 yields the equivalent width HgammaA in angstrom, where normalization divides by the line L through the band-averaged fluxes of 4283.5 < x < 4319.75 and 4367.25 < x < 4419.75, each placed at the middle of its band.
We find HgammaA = 4.90 angstrom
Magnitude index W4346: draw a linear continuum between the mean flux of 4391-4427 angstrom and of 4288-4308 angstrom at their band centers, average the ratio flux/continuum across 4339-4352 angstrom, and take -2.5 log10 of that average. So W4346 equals 0.31 mag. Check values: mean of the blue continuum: 21.5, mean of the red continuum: 24.8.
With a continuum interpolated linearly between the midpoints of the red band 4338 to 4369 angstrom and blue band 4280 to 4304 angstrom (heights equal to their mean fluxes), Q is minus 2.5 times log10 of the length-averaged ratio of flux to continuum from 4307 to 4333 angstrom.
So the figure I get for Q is 0.02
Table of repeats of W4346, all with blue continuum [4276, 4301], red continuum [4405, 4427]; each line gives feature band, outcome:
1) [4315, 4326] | 0.051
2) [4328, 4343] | 0.254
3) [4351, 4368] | 0.047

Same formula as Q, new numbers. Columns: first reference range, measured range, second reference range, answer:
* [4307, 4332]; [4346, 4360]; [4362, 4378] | 0.11 mag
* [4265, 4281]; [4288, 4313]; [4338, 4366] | 0.06 mag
